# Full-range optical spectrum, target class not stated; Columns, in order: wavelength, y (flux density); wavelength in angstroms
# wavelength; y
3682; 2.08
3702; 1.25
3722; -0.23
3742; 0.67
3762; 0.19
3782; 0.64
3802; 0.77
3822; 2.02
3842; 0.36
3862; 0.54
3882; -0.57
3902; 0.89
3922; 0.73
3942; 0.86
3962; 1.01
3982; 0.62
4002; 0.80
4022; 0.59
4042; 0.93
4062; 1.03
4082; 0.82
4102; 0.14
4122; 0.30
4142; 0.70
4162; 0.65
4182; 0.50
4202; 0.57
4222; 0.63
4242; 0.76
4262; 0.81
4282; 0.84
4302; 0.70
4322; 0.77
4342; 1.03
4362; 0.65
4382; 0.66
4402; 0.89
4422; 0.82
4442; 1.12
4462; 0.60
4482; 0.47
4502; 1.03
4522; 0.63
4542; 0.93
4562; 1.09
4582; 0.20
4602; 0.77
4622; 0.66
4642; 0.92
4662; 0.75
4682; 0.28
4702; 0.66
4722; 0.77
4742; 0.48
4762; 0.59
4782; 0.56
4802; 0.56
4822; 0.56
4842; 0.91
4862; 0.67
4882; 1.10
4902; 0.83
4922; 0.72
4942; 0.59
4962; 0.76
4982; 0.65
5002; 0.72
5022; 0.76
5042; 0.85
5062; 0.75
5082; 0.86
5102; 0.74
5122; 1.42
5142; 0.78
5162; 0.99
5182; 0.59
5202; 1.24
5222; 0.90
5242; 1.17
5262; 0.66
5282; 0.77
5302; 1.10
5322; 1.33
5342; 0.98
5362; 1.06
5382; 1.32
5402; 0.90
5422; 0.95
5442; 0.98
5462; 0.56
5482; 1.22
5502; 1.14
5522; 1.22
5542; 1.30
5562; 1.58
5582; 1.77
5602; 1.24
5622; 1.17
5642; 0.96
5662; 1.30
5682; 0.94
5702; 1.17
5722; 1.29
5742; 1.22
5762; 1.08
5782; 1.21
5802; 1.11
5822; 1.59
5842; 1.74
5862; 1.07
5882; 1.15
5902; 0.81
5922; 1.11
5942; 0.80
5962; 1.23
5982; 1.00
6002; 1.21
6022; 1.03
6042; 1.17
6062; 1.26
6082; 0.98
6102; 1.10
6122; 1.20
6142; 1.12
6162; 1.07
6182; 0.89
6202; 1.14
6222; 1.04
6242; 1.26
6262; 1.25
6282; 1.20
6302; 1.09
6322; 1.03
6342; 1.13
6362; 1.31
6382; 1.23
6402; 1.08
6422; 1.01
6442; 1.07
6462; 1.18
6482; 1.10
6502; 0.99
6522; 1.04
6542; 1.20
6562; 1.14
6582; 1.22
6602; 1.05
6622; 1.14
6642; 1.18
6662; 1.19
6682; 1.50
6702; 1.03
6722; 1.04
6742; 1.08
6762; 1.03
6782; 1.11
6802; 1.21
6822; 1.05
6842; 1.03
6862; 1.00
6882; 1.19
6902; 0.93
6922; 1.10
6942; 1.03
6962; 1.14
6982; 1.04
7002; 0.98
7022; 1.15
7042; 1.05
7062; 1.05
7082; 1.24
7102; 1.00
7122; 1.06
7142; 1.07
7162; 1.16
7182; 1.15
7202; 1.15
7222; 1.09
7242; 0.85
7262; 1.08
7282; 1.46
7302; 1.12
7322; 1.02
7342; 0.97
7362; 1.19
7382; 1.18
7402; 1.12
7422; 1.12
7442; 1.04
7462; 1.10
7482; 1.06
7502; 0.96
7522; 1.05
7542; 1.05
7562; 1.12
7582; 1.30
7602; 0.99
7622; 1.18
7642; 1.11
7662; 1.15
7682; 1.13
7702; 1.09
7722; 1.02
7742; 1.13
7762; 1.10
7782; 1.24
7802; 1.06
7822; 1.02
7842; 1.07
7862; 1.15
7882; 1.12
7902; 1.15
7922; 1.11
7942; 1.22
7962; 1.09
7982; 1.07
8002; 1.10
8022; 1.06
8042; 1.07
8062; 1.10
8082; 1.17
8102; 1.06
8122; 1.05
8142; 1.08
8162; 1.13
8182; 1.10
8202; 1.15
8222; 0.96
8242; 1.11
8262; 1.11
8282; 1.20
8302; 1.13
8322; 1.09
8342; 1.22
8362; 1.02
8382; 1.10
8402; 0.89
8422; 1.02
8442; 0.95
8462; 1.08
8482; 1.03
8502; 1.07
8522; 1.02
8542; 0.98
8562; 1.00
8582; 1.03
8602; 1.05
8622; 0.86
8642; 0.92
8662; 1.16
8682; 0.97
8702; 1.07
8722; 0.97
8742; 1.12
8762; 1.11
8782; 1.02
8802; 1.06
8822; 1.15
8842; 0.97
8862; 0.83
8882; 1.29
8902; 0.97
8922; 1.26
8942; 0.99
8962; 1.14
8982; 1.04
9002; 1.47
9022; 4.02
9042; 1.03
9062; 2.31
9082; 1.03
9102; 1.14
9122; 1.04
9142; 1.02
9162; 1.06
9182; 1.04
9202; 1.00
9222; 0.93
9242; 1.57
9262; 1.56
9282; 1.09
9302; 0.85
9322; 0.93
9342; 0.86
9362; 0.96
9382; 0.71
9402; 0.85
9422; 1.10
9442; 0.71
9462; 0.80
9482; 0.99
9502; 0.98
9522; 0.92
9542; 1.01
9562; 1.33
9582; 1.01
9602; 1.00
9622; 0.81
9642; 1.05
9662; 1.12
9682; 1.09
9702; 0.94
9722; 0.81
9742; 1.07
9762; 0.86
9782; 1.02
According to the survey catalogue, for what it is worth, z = 0.38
